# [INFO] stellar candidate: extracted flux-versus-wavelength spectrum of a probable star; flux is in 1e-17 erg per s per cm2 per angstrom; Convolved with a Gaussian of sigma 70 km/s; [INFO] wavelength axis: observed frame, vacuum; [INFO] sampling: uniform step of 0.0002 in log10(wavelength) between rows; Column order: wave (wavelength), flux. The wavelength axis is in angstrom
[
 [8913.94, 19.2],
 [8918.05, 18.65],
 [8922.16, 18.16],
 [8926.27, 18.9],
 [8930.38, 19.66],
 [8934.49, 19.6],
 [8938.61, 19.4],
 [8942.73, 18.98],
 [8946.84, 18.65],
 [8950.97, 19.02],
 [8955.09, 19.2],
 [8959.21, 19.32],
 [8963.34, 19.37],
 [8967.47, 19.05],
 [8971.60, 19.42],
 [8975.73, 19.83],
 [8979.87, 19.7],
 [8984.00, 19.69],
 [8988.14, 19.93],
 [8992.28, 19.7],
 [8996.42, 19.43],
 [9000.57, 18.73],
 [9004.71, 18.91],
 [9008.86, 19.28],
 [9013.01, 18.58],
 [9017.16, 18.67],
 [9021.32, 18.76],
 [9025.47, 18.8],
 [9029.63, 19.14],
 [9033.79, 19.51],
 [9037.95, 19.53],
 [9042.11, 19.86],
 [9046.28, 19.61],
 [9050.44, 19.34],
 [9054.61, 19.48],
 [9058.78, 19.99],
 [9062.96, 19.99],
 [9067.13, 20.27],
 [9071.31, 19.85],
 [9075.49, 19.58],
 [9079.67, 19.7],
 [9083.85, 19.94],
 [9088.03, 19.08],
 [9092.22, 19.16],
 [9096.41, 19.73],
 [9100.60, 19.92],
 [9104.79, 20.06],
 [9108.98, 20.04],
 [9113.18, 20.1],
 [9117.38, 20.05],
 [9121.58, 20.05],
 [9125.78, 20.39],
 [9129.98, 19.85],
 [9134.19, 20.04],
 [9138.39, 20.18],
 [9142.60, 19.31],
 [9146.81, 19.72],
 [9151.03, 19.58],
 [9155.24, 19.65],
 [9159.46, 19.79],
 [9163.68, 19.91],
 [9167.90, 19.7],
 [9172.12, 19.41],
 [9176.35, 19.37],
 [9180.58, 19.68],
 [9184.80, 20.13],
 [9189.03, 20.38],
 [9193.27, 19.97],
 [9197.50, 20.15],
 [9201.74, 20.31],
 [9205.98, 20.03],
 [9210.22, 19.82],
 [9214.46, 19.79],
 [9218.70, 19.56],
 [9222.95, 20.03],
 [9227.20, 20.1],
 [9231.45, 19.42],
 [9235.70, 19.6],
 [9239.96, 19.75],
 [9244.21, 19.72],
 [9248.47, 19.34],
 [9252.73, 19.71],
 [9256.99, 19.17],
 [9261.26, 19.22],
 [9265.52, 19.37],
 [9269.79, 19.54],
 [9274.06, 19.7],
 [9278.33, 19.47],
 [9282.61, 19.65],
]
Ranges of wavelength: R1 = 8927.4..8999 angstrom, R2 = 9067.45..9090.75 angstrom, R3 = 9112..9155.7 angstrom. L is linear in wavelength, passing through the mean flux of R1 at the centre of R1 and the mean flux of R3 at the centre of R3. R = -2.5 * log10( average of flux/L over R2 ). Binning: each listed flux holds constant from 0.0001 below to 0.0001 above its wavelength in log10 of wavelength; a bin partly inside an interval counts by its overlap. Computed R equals 0.00 mag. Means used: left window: 19.4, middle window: 19.7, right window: 19.9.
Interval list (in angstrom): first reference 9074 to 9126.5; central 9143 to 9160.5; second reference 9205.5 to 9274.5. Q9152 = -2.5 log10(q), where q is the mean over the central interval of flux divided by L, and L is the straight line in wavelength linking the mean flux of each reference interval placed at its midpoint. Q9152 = 0.01 mag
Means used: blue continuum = 19.8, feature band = 19.6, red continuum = 19.6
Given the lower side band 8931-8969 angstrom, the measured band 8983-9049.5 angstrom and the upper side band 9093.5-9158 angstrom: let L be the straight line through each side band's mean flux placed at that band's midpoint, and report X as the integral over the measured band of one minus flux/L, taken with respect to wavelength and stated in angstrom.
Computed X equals 0.7 angstrom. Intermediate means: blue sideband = 19.2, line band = 19.3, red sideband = 19.9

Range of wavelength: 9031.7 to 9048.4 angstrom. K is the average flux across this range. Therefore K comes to 19.6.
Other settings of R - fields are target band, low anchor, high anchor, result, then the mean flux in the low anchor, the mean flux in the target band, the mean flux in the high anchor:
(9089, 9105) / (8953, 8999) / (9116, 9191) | 0.01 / 19.5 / 19.6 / 19.8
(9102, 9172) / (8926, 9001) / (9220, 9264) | -0.02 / 19.4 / 19.9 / 19.6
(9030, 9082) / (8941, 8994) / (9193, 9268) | -0.01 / 19.4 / 19.7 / 19.7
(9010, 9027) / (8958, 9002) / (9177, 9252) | 0.05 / 19.5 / 18.7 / 19.9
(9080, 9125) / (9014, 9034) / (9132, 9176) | -0.02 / 18.9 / 19.8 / 19.7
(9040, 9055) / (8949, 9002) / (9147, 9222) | 0.00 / 19.4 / 19.6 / 19.8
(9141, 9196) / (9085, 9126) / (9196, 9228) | 0.01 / 19.8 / 19.7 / 20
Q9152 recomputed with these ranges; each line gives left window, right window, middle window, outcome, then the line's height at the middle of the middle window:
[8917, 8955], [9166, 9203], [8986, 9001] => -0.017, 19.2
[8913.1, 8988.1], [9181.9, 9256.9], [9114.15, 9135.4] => -0.024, 19.6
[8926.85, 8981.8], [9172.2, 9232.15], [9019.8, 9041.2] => 0.016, 19.5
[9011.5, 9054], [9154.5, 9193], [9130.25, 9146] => -0.011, 19.6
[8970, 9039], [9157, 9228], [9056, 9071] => -0.031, 19.5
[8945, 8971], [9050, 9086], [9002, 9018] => 0.032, 19.4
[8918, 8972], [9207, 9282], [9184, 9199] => -0.035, 19.5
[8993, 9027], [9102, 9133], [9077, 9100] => 0.012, 19.8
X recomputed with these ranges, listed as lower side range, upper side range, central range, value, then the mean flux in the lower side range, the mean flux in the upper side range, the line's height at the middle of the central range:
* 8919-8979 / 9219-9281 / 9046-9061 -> -0.2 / 19.2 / 19.6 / 19.3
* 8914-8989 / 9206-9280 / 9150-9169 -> -0.2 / 19.2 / 19.6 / 19.5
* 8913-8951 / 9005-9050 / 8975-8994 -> -0.7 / 19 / 19.2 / 19.1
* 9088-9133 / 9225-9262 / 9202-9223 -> -0.2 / 19.9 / 19.6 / 19.6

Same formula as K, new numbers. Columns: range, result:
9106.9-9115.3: 20.1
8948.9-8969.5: 19.2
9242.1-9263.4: 19.4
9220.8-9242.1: 19.8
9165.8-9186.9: 19.7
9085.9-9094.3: 19.1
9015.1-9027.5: 18.7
